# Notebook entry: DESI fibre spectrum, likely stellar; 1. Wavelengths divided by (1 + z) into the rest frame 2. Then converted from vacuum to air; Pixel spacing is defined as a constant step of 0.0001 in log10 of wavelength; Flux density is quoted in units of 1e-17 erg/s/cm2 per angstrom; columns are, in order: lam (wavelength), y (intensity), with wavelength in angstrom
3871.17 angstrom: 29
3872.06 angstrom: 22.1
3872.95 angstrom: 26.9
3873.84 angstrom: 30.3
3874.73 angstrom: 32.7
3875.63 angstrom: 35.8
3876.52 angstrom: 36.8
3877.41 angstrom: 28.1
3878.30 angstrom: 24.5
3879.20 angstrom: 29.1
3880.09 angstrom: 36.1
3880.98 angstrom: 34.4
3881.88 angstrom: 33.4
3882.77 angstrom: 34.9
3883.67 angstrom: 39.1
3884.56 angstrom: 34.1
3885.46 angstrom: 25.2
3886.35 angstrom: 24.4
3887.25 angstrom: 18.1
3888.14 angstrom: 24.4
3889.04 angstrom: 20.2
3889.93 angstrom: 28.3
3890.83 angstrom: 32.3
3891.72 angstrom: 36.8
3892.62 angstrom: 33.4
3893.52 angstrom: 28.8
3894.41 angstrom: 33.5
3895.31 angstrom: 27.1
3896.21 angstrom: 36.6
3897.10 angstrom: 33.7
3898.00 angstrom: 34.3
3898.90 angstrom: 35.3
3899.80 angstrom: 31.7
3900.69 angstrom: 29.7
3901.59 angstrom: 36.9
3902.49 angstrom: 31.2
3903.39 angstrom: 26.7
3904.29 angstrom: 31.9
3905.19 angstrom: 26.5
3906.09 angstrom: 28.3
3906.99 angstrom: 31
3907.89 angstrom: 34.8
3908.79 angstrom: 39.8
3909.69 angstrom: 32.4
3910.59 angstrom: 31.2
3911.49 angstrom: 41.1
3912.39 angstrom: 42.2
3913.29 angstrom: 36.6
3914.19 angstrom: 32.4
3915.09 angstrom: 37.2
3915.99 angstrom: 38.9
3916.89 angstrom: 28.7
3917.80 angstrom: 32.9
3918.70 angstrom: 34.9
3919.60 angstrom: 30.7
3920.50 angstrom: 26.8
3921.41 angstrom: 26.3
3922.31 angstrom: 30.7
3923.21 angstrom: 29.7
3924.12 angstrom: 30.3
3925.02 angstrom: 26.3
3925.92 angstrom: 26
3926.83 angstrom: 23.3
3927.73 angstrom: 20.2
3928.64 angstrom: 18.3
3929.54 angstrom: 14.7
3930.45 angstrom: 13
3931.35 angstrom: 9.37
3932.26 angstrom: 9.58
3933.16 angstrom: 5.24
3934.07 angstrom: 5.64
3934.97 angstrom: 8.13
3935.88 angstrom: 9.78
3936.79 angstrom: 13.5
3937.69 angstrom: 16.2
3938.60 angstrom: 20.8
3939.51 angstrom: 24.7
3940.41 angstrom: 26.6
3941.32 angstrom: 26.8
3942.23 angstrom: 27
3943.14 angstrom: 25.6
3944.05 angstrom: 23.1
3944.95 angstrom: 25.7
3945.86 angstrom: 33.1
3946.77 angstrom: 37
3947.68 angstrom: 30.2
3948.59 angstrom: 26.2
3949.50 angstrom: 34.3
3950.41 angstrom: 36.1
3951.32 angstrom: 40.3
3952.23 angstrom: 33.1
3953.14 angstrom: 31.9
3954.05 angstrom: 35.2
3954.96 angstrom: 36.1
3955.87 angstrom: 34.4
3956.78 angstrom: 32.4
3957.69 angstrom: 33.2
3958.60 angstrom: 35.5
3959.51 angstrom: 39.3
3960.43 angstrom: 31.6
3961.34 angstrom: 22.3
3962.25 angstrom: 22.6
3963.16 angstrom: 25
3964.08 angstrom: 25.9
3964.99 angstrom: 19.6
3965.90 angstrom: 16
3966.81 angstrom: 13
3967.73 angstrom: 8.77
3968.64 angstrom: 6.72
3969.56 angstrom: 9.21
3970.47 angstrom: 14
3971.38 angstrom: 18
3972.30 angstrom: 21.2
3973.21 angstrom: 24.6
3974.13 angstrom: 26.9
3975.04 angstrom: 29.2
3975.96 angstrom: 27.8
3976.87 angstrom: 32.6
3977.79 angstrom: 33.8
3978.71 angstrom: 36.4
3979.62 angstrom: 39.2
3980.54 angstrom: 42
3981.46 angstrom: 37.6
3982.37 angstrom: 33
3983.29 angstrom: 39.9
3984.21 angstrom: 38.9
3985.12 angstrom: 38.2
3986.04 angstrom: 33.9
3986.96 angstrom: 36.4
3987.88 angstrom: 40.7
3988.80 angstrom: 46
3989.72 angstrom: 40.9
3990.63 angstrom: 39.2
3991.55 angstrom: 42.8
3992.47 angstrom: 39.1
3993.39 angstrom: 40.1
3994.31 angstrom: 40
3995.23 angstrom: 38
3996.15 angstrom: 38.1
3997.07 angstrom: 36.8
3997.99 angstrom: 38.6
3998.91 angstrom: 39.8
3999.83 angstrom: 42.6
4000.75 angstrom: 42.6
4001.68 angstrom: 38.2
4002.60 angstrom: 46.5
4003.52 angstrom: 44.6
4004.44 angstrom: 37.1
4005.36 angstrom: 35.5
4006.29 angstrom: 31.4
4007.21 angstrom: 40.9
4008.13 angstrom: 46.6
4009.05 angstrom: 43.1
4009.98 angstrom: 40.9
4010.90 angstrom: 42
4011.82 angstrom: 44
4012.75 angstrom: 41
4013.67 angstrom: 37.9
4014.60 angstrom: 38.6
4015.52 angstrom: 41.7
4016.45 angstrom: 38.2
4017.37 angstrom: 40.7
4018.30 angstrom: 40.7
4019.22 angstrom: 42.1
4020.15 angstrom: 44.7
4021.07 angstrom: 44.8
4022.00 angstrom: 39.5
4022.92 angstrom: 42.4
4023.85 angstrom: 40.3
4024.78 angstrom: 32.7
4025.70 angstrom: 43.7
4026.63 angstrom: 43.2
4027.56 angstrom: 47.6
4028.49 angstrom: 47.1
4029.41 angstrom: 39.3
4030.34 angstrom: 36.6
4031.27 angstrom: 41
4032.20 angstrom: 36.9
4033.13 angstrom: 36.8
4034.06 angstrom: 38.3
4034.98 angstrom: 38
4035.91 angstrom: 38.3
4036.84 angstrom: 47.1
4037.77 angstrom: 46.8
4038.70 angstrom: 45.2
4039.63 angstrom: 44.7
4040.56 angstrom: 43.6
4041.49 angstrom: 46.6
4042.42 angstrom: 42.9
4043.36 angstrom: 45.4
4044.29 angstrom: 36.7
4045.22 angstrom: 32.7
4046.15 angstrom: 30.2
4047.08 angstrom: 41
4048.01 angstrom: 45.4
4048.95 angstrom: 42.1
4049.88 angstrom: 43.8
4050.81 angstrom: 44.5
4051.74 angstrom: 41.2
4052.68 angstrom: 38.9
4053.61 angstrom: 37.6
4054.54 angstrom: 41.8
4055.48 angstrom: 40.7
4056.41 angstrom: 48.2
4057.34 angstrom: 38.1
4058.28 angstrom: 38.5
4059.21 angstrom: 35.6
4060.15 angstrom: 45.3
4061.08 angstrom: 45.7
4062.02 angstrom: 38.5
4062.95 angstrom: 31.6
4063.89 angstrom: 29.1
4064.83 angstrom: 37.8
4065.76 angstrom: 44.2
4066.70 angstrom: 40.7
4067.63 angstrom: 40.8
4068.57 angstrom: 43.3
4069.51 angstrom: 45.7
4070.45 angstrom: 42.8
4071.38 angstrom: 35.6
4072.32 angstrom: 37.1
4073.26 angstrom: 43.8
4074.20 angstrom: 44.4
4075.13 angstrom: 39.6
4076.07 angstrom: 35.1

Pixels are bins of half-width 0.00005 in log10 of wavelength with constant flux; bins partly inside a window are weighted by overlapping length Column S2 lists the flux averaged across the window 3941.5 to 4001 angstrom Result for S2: 31.6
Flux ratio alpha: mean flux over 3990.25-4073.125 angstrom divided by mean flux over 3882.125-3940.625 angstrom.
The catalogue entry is 1.48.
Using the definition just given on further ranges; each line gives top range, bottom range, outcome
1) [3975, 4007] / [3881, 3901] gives 1.25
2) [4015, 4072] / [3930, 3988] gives 1.56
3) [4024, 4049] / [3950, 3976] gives 1.59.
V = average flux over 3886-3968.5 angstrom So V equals 27.5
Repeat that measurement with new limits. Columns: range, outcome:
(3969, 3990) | 32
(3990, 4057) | 40.9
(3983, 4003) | 39.9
